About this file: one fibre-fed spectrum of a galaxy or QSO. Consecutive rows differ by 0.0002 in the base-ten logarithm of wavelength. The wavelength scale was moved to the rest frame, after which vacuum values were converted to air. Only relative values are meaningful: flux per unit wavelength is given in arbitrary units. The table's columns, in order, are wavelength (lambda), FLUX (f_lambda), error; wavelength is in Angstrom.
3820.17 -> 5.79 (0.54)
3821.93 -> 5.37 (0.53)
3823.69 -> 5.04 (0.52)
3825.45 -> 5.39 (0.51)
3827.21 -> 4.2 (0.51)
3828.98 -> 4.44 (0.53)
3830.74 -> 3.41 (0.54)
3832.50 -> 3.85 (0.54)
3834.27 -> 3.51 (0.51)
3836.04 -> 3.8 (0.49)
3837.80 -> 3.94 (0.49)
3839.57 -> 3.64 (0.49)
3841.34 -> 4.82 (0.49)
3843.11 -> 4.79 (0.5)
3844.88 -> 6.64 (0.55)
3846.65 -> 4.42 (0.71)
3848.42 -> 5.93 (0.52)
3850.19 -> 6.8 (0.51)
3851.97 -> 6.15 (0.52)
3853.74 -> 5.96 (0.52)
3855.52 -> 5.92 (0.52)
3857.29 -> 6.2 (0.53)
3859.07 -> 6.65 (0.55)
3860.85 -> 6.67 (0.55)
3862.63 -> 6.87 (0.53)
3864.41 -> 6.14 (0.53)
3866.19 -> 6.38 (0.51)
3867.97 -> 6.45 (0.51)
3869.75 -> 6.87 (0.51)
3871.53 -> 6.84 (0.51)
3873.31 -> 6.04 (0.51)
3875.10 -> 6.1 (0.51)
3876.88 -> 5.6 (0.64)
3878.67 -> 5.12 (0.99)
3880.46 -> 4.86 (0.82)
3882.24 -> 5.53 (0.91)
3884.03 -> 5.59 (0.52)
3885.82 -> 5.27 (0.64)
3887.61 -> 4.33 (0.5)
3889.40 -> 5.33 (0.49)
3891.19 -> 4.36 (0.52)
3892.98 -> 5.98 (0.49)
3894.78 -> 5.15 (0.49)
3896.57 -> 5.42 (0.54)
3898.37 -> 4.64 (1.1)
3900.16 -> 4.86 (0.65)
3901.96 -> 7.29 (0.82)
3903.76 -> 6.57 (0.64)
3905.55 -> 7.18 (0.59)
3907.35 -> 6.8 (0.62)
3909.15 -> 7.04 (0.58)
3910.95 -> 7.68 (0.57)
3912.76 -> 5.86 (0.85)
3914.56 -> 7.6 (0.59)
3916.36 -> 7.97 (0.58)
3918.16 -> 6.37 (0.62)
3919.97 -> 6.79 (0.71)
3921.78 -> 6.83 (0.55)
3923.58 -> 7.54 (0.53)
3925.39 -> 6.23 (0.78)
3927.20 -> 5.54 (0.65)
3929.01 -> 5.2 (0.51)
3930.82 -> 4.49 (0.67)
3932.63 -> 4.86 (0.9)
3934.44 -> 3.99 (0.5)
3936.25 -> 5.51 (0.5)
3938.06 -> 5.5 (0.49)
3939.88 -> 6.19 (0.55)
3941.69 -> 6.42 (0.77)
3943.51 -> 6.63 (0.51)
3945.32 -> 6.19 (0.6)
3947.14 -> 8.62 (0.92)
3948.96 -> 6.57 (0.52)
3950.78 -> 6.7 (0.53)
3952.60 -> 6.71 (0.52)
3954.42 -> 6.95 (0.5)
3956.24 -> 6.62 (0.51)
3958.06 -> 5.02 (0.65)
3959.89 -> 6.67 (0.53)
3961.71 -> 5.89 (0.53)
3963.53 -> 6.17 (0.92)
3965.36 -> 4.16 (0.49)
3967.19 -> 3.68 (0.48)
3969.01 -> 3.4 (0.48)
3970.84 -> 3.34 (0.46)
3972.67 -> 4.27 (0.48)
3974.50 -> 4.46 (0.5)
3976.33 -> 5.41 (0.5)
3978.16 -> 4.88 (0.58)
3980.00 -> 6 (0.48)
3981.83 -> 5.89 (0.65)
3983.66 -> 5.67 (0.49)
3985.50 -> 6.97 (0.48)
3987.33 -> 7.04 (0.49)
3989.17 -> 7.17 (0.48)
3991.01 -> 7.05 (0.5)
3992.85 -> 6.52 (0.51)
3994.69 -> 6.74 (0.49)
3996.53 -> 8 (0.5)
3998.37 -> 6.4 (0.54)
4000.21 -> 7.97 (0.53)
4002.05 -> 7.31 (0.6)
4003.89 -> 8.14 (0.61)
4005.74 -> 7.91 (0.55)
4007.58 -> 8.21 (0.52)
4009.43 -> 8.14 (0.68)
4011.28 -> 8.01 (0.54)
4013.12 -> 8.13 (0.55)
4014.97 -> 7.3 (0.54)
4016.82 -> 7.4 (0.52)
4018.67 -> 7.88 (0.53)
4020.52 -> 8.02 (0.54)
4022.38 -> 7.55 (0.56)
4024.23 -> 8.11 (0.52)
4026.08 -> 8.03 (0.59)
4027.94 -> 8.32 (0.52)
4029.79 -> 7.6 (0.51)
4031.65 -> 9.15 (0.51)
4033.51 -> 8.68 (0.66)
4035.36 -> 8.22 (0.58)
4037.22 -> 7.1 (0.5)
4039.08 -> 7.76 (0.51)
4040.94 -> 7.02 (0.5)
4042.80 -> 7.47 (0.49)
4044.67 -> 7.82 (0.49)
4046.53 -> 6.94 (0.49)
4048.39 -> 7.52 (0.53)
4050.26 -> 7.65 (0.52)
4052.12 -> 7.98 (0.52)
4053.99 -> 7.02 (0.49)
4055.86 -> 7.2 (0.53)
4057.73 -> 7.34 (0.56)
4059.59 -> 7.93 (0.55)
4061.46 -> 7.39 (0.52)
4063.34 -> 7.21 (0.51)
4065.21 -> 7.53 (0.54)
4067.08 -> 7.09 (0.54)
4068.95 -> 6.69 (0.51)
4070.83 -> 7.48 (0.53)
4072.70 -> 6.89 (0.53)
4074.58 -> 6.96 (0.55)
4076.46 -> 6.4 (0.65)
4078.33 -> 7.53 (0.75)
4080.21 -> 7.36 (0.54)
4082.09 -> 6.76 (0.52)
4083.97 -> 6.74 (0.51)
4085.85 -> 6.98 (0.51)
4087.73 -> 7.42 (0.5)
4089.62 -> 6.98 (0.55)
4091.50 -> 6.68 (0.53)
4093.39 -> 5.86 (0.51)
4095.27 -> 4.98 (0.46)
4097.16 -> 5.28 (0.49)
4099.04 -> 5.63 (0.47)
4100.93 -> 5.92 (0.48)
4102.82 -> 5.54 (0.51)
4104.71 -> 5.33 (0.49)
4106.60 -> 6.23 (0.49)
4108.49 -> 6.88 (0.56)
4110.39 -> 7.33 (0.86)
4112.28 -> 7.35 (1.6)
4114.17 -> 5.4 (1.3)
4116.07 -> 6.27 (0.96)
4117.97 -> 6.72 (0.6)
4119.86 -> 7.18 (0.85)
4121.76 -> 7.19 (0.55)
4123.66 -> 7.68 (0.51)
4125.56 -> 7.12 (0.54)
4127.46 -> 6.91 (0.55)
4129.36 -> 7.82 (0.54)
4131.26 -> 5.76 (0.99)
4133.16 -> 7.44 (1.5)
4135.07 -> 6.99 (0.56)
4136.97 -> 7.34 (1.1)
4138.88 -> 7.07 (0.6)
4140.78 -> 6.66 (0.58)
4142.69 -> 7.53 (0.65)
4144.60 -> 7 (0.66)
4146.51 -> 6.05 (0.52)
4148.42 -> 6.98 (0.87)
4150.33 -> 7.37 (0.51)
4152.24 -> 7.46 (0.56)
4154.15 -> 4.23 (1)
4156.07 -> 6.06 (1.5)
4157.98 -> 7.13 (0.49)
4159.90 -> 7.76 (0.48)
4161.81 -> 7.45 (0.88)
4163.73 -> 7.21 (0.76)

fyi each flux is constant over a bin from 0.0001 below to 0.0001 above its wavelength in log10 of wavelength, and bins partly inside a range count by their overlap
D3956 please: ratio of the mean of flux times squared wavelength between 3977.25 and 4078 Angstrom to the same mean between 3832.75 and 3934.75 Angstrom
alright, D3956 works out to 1.4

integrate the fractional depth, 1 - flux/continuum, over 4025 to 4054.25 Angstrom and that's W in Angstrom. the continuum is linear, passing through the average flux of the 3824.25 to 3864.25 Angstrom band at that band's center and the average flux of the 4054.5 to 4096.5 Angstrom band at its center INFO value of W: -4.8 Angstrom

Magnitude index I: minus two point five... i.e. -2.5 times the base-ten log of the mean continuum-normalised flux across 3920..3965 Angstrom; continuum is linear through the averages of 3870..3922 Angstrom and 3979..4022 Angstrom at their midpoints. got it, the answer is 0.08 mag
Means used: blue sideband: 6.04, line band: 6.12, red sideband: 7.3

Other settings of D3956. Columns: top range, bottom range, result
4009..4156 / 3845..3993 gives 1.29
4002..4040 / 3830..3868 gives 1.61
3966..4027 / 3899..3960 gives 1.09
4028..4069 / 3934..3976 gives 1.41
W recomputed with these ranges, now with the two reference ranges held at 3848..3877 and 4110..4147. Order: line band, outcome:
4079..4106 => 2.4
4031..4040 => -1.9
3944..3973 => 3.7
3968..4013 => 1.1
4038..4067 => -2.8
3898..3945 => 1.8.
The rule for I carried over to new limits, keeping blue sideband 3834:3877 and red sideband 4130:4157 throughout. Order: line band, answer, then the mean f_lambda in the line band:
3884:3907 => 0.06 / 5.57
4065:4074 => -0.10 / 7.1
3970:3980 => 0.31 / 4.62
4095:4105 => 0.20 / 5.49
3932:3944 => 0.09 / 5.57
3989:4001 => -0.14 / 7.11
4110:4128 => -0.04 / 6.9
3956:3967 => 0.10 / 5.56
